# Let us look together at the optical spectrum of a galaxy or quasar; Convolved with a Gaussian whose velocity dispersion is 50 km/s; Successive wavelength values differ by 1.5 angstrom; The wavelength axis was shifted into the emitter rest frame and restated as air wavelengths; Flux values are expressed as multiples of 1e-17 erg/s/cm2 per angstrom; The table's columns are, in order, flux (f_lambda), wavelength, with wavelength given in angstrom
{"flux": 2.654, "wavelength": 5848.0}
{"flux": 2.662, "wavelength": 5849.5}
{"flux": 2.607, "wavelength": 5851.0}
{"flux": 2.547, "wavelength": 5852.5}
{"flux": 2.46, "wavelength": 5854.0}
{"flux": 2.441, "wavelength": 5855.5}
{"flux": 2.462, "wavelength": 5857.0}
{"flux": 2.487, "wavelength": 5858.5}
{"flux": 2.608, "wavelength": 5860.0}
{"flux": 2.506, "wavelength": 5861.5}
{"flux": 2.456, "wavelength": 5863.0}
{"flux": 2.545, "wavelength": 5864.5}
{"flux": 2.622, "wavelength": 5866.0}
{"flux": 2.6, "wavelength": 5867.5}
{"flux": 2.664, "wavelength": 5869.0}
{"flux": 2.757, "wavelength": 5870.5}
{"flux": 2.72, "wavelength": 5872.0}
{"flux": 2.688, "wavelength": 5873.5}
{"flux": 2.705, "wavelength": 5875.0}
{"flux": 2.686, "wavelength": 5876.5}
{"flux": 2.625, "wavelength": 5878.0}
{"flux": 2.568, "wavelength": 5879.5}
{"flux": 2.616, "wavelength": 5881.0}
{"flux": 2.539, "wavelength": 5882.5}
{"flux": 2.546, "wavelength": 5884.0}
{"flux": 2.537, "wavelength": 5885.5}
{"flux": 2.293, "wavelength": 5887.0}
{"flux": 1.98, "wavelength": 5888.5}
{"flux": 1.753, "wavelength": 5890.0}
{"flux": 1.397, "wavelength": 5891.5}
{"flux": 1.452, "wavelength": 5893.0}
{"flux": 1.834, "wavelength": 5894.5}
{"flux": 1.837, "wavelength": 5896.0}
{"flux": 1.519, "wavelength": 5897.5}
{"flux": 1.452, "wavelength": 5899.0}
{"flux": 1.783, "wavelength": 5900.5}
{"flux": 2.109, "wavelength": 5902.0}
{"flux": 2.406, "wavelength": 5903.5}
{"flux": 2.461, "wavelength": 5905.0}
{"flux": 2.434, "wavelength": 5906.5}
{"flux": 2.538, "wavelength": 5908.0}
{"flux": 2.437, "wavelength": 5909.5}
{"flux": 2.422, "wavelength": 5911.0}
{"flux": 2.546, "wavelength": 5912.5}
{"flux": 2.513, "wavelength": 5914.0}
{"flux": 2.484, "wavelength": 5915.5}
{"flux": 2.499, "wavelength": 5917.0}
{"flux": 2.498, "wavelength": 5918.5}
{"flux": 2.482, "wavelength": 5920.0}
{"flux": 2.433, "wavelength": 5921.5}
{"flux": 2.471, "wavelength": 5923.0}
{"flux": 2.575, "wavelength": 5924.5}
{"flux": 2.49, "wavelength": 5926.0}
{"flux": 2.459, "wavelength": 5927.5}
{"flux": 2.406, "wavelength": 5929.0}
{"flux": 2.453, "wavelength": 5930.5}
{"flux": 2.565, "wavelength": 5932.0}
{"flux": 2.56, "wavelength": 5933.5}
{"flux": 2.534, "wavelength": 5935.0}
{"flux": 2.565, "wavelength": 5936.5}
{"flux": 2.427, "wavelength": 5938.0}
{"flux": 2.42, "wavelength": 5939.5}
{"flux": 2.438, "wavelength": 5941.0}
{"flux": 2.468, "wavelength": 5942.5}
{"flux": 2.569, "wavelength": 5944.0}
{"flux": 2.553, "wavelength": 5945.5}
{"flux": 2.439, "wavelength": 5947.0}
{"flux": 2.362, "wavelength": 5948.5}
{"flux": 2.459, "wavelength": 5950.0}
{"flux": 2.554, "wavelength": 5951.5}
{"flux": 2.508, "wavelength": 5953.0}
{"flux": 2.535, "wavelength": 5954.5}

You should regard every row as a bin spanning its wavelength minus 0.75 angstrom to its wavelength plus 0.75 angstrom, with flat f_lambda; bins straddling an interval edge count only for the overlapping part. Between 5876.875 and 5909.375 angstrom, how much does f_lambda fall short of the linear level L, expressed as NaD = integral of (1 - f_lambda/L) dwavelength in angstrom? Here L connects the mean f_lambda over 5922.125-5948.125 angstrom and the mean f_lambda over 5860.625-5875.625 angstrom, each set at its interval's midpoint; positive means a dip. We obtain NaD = 5.5 angstrom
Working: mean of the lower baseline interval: 2.63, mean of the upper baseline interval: 2.49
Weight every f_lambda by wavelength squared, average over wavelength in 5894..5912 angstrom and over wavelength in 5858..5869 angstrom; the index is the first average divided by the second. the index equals 0.84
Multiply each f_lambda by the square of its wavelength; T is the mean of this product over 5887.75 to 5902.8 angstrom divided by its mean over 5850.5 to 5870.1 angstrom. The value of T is 0.68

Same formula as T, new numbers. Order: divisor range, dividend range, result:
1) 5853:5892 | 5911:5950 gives 1.02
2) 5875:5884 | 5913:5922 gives 0.97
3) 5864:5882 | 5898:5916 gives 0.87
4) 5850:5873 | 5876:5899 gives 0.83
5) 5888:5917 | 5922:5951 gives 1.21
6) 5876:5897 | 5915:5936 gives 1.16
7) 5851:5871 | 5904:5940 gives 1.00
